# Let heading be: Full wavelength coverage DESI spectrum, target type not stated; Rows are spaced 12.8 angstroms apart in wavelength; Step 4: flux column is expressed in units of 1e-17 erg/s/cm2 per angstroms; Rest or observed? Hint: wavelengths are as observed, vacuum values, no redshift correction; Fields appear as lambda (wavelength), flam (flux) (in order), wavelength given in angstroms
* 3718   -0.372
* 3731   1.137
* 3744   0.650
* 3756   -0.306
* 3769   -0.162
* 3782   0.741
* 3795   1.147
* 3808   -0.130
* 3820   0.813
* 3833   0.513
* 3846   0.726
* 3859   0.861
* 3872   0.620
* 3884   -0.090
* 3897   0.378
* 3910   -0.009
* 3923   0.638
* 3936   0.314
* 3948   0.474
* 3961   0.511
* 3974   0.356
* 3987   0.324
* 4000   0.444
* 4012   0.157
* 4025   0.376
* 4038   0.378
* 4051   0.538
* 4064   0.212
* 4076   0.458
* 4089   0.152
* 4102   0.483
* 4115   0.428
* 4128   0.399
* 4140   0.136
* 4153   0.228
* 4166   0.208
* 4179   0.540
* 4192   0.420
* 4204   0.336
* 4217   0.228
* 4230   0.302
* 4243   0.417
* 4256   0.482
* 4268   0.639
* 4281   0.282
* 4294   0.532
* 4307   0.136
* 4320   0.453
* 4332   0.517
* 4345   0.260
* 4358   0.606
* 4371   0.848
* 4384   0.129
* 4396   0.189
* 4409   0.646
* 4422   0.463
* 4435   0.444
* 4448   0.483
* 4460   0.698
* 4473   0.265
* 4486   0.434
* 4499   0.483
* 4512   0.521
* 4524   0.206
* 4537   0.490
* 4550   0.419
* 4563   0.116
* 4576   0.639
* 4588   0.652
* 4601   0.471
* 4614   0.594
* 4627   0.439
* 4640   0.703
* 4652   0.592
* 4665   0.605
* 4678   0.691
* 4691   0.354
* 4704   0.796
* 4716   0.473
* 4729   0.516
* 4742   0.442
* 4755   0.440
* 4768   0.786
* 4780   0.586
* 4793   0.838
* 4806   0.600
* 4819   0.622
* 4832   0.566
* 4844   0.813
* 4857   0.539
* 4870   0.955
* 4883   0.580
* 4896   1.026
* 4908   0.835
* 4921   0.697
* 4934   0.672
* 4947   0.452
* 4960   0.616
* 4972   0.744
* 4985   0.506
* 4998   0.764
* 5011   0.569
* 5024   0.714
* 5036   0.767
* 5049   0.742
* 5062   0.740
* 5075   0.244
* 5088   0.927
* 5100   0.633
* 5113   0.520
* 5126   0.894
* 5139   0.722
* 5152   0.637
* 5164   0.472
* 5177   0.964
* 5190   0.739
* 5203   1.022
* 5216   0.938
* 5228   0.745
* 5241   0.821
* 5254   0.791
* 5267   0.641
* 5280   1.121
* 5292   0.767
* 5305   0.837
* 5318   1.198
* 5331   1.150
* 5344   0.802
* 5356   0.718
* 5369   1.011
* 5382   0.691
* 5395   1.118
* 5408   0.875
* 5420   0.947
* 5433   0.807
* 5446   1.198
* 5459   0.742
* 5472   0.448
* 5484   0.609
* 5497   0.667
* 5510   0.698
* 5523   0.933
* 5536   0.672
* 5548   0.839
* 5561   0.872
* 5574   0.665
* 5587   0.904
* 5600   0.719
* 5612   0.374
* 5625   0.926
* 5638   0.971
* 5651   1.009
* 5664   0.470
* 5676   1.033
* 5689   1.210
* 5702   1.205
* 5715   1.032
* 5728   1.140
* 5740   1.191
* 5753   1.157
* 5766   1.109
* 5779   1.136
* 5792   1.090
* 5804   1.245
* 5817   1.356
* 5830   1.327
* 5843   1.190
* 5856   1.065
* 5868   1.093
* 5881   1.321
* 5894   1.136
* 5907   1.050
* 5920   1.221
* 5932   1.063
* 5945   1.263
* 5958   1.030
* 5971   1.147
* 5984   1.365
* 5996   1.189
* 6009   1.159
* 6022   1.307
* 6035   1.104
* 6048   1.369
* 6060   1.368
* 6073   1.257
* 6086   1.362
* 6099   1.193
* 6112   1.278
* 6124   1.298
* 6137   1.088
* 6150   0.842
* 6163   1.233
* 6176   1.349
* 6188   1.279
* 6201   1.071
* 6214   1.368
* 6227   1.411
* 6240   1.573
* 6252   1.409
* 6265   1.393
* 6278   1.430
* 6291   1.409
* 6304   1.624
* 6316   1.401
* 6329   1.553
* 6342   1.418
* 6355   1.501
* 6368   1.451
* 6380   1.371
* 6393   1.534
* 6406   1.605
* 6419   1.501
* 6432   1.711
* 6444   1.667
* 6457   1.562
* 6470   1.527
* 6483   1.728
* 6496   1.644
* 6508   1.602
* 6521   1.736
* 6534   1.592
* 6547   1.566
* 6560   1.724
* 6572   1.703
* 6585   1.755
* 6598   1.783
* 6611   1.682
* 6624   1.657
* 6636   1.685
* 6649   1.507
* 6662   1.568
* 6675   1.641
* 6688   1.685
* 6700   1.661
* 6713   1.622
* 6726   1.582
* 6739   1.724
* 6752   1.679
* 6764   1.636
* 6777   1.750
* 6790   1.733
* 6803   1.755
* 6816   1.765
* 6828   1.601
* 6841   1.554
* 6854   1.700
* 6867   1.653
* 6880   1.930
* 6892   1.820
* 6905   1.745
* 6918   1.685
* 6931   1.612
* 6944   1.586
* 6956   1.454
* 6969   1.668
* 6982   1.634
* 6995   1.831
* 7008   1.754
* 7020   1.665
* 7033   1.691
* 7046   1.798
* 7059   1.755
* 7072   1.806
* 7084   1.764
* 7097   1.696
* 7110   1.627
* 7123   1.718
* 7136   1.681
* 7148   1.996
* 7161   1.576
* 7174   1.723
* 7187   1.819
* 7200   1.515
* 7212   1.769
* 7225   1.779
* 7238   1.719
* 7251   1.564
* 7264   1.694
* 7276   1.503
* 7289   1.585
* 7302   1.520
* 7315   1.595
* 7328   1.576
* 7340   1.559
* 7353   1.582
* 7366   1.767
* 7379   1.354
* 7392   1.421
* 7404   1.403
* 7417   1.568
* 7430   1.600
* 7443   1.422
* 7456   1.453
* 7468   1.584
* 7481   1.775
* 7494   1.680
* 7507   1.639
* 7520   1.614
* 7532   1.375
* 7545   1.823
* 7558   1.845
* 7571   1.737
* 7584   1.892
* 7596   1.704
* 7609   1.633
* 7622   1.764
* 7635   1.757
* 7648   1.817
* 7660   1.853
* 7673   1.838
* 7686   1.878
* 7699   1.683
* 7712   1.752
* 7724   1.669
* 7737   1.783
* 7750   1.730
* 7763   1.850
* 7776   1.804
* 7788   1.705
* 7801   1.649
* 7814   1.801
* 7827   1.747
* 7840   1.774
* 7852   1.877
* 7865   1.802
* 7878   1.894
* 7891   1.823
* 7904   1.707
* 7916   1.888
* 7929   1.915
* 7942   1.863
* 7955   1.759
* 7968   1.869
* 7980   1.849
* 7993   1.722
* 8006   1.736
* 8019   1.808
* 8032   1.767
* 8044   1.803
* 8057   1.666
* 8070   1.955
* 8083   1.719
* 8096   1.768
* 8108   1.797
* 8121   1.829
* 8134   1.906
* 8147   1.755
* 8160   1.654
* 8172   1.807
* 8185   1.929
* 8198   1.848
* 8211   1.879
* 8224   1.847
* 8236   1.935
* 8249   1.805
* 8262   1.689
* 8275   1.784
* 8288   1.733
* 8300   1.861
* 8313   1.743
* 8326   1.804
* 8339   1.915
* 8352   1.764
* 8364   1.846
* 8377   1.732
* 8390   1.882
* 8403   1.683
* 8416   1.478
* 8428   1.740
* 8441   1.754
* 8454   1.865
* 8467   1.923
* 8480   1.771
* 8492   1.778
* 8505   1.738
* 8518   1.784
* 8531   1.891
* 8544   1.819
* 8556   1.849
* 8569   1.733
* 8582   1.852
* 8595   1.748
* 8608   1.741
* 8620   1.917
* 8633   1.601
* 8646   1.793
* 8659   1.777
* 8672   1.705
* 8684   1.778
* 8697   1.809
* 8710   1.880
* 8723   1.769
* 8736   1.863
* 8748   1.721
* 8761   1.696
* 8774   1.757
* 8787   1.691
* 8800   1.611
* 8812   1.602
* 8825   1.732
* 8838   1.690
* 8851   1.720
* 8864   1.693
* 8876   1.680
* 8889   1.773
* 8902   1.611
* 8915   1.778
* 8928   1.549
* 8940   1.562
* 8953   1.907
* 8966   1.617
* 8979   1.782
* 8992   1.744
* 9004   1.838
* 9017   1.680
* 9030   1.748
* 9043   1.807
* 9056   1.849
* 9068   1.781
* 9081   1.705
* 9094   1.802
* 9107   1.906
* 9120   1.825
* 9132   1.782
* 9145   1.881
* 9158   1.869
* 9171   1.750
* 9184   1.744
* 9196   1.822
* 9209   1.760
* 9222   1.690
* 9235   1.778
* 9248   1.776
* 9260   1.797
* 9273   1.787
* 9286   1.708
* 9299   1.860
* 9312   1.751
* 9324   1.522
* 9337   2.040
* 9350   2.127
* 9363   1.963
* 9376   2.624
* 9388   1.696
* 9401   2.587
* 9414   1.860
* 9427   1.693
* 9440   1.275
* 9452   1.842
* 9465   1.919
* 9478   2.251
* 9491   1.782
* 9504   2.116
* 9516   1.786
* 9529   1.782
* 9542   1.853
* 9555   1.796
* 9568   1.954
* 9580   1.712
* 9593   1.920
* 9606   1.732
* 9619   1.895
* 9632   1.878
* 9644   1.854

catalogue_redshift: 0.428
